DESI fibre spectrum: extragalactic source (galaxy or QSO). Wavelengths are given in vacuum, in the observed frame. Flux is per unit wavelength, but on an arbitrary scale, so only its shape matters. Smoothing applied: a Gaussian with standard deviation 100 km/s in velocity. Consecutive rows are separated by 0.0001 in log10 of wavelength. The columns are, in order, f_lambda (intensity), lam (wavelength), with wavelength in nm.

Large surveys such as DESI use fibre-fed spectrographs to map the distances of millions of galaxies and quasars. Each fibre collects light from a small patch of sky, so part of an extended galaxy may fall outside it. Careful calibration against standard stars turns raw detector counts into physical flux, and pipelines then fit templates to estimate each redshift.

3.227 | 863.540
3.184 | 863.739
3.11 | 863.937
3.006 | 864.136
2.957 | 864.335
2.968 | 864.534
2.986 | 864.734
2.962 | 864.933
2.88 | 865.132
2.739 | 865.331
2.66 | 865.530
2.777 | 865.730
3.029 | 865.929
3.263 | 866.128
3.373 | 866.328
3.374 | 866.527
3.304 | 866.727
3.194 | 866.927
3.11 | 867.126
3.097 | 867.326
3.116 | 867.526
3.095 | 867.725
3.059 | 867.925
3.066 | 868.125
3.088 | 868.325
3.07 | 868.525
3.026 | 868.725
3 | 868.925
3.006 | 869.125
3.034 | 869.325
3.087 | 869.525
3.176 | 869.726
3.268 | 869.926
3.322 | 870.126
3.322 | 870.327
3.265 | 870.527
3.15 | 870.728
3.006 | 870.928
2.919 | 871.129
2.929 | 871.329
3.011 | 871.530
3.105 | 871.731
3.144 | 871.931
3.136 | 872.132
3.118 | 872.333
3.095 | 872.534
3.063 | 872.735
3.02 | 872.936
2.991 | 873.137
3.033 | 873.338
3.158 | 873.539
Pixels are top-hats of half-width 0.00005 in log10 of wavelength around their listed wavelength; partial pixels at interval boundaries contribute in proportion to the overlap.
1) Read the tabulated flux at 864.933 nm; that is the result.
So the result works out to 2.962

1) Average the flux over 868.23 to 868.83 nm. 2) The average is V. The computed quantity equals 3.06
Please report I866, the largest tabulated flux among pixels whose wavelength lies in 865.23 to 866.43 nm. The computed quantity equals 3.373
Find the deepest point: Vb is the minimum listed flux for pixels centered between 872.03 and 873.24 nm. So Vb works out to 2.991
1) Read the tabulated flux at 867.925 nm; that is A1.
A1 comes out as 3.059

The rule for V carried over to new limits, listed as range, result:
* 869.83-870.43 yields 3.3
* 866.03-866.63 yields 3.33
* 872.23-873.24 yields 3.06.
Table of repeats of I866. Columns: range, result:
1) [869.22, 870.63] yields 3.322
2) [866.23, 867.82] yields 3.374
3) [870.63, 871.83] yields 3.15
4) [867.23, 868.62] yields 3.116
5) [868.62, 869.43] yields 3.034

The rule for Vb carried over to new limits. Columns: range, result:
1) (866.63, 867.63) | 3.097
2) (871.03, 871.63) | 2.919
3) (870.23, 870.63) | 3.265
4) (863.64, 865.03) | 2.957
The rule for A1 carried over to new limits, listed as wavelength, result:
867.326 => 3.097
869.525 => 3.087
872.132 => 3.136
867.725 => 3.095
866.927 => 3.194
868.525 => 3.07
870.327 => 3.322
